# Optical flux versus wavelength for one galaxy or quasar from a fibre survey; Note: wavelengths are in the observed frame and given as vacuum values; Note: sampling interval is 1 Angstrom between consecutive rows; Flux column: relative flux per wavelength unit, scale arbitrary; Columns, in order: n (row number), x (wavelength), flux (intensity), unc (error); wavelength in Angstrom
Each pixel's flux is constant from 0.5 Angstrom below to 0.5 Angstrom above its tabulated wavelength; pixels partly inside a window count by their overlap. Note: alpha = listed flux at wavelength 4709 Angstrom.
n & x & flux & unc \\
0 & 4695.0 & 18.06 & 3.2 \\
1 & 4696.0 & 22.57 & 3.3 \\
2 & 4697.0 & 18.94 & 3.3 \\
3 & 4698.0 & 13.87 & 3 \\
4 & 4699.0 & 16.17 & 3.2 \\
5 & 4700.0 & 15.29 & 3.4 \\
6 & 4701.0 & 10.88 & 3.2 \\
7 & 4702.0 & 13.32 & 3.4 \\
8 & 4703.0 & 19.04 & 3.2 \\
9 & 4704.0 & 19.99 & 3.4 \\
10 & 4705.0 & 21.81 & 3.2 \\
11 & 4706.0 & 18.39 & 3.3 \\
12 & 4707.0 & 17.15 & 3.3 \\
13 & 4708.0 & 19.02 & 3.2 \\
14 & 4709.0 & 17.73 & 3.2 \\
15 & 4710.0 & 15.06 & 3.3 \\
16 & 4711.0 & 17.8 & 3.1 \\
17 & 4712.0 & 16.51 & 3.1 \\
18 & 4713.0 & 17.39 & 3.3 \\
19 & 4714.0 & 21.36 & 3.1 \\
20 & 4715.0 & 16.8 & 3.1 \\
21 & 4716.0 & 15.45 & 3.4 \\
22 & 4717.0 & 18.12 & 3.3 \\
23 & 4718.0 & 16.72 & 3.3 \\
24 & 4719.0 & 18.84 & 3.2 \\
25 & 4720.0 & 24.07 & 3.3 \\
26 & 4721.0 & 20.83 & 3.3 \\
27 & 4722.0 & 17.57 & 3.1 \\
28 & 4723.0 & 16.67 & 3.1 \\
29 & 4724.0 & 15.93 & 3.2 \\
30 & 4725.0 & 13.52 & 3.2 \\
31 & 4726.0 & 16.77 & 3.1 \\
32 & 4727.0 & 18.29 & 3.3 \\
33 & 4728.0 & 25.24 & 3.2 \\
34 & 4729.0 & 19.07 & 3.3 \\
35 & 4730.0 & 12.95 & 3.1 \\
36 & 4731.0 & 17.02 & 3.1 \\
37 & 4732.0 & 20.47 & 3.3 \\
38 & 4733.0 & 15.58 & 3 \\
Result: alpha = 17.73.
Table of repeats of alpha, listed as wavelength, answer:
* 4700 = 15.29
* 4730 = 12.95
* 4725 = 13.52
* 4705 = 21.81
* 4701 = 10.88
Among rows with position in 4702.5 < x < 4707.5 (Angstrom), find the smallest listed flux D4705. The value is 17.15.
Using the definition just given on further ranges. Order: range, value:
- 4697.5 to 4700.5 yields 13.87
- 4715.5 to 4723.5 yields 15.45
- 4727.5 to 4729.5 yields 19.07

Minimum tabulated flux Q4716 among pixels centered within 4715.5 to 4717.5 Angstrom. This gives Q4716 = 15.45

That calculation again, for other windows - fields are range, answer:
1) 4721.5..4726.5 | 13.52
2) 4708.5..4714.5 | 15.06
